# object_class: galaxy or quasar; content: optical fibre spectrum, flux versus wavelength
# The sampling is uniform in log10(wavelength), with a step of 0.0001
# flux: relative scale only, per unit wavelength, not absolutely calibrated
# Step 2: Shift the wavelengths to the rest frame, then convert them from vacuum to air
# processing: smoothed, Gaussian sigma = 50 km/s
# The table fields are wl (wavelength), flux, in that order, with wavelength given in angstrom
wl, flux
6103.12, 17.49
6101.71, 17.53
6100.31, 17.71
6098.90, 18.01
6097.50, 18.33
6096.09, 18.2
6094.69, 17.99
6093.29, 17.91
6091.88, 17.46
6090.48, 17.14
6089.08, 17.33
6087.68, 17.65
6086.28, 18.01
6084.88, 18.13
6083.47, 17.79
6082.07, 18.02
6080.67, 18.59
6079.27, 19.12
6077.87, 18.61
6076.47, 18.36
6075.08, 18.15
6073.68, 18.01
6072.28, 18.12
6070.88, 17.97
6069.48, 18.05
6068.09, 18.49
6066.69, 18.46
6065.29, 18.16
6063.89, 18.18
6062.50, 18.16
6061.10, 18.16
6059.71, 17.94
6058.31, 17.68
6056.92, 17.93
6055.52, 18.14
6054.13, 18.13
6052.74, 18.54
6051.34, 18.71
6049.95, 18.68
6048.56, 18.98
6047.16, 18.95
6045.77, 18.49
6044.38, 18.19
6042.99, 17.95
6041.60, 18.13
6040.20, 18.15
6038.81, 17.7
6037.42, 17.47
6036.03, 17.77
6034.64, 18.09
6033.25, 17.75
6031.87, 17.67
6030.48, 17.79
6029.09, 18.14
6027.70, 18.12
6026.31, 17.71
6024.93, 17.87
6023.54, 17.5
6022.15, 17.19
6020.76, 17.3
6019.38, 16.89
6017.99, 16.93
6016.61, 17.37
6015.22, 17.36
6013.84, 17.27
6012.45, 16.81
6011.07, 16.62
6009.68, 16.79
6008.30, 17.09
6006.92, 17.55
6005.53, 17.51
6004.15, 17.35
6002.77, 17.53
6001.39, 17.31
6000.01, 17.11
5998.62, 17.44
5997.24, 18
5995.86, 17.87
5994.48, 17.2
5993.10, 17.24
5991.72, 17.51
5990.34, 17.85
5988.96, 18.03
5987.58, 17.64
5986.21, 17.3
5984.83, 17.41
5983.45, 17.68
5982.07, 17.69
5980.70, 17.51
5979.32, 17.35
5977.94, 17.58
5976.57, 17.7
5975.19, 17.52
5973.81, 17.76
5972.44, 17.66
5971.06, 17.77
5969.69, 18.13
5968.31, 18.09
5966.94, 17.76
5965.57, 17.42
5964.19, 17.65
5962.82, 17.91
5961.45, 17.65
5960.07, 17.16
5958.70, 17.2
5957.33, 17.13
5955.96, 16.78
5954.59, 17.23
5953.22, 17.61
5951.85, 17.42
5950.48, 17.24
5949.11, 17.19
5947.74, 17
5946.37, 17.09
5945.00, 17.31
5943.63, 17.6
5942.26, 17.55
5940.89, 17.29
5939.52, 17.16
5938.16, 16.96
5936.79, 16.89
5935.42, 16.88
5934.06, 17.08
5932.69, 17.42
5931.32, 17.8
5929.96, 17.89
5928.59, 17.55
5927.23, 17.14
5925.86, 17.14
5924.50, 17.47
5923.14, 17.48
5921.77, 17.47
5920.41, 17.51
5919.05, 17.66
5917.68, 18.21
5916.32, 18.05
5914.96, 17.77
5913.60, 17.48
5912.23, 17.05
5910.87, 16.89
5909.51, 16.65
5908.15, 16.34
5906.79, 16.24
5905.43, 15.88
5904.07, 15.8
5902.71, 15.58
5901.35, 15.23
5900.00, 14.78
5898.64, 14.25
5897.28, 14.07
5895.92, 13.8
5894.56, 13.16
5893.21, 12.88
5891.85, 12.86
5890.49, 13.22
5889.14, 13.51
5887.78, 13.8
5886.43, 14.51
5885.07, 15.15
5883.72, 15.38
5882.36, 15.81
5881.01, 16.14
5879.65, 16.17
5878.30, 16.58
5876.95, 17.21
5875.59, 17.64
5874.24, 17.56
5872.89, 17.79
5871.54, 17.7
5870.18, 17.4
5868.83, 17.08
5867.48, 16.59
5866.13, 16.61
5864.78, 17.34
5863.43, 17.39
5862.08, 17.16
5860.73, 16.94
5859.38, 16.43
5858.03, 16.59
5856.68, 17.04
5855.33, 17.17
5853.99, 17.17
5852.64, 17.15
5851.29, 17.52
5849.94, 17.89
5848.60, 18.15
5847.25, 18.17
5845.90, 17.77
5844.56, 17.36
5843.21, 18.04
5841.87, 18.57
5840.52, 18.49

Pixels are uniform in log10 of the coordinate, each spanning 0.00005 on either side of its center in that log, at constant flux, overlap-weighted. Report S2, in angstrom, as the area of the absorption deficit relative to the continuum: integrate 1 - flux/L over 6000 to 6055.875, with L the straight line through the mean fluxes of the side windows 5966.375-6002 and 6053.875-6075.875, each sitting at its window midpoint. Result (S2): 0.5 angstrom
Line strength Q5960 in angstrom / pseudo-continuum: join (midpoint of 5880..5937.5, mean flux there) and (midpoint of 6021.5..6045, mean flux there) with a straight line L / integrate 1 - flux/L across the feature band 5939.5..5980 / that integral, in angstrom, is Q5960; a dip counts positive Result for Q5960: -1.7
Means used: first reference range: 16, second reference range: 17.8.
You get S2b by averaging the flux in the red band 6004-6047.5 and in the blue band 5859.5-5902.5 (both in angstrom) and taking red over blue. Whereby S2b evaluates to 1.12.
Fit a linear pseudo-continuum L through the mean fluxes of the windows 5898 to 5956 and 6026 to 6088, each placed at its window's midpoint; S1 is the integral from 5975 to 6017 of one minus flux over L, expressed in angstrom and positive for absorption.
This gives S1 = 0.5 angstrom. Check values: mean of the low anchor 17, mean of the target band 17.4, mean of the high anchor 18.2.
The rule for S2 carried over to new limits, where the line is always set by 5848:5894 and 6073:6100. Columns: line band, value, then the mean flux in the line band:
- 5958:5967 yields -0.2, 17.5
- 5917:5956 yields -1.2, 17.4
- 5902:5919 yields -0.2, 16.8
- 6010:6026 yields 0.3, 17.2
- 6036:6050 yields -0.4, 18.2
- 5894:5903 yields 1.2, 14.4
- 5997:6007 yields 0.0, 17.4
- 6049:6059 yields -0.3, 18.3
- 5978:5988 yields -0.2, 17.5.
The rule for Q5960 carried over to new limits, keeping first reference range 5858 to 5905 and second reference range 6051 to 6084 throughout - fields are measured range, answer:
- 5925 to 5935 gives -0.65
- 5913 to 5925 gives -1.09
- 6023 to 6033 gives -0.08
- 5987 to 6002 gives -0.29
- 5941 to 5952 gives -0.47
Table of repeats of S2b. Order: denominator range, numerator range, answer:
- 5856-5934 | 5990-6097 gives 1.09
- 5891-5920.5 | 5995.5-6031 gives 1.10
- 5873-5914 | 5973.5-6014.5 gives 1.13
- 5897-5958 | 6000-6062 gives 1.05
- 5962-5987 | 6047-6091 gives 1.03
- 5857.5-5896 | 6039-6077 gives 1.15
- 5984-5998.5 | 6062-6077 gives 1.03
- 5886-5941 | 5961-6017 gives 1.08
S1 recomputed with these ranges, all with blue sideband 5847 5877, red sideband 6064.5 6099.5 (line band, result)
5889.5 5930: 3.2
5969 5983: 0.0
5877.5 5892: 2.0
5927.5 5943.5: 0.2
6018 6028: 0.2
